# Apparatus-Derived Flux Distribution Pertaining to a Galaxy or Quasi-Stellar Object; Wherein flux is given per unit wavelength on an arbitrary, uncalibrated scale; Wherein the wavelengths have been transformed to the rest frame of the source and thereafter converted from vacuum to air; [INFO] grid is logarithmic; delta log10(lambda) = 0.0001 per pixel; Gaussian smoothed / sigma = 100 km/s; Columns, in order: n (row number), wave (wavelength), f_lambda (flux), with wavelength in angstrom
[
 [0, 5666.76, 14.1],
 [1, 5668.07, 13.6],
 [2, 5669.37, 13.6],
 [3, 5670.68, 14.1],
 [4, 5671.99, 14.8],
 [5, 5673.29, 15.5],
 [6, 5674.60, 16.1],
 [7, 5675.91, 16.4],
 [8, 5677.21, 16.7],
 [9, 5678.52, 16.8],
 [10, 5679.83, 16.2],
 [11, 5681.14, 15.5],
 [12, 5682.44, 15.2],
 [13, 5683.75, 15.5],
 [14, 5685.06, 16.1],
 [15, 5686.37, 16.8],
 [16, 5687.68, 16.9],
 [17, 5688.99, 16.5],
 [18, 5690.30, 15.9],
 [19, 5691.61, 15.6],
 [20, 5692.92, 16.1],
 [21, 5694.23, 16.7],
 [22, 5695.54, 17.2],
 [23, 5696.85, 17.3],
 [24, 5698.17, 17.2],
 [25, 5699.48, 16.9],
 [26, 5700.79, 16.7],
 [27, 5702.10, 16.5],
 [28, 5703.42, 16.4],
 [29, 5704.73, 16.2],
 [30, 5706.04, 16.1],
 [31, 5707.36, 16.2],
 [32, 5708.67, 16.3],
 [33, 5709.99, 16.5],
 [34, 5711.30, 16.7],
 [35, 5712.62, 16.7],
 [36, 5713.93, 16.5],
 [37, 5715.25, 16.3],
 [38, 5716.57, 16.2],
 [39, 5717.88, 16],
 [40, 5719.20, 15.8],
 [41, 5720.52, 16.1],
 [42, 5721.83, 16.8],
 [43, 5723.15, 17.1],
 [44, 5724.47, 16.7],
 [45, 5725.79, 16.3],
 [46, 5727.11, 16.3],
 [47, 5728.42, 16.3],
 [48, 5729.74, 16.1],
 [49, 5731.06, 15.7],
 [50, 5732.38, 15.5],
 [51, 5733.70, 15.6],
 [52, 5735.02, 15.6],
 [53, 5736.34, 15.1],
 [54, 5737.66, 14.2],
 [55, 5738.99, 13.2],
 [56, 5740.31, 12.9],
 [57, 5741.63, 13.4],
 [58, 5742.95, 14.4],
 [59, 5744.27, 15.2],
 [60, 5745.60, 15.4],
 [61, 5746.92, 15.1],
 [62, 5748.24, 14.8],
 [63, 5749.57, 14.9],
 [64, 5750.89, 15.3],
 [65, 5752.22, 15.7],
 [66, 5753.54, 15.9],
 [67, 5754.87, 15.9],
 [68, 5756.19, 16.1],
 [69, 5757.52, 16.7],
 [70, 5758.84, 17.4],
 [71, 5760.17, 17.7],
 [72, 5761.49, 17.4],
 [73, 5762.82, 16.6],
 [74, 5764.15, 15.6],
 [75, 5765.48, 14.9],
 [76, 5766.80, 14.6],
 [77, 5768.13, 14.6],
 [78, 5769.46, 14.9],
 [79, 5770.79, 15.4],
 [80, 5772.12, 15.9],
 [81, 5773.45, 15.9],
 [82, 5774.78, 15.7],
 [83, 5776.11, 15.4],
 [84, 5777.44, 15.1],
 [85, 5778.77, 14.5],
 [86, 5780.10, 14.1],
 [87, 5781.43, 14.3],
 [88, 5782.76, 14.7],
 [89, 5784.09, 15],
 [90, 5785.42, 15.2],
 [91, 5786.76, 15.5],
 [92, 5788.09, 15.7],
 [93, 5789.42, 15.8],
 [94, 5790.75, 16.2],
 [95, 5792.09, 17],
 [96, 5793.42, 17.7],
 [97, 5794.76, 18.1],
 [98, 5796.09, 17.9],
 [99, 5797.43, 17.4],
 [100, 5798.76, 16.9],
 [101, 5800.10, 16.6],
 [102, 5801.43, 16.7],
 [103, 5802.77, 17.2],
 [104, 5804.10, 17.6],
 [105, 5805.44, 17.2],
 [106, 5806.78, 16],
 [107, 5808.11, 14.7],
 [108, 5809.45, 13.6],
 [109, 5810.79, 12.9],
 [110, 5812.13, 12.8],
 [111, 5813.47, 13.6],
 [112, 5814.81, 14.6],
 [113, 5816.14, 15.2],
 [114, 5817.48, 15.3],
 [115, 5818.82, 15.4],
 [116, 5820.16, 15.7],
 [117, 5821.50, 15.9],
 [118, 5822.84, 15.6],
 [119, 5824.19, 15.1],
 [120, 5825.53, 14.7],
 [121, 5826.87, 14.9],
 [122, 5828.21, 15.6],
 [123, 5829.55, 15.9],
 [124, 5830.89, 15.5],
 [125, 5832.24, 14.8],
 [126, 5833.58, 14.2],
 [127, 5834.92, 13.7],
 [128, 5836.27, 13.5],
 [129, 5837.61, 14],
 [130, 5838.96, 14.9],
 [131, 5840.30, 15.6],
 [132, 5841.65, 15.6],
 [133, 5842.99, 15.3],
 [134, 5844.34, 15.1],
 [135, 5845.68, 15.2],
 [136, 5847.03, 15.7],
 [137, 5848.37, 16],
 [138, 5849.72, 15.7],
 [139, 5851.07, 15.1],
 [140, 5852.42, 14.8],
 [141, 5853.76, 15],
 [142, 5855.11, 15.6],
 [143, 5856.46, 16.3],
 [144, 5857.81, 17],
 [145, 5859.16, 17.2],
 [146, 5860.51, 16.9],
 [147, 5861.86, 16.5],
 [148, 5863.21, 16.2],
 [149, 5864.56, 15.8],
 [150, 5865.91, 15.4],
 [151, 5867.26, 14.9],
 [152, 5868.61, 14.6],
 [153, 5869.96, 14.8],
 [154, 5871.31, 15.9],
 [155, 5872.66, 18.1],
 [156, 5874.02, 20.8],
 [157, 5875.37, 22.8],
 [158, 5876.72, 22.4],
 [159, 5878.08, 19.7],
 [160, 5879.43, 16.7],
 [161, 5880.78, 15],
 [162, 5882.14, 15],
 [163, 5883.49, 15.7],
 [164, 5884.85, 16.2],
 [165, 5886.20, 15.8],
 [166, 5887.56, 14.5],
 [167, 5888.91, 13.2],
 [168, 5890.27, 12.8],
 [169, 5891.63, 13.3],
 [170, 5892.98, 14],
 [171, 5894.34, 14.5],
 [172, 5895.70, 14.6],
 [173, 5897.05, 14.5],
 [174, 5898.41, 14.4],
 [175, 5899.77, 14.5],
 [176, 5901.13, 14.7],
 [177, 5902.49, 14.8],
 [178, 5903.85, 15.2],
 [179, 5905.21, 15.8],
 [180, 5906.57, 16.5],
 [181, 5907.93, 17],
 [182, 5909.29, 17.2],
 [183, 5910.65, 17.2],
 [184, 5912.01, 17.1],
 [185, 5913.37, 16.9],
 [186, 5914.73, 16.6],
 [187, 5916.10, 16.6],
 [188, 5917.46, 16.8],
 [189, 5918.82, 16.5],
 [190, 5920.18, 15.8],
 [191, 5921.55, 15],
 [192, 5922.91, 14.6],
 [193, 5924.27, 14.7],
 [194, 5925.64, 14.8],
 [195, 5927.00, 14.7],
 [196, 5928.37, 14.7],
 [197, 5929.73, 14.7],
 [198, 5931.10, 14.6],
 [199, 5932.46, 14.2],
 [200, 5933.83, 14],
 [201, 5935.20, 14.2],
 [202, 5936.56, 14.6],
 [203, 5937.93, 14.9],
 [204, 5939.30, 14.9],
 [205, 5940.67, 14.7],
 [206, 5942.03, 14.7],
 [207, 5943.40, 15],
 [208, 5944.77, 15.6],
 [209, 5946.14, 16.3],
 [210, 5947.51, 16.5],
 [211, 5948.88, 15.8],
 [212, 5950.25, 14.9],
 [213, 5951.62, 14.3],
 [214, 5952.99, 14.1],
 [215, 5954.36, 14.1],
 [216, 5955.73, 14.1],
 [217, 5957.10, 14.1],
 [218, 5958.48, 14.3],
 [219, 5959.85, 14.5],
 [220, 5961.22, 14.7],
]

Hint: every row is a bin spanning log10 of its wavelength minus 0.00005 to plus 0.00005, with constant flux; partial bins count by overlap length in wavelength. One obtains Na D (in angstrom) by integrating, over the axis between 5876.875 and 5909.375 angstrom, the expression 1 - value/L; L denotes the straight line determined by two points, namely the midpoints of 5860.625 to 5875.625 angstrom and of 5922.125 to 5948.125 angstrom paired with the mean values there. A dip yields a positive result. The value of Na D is 1.5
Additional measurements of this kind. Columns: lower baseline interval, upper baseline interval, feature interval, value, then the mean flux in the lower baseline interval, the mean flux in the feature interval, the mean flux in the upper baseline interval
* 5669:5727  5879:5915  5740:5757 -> 1.0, 16.2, 15.1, 15.3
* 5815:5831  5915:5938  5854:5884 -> -3.4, 15.4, 16.9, 15.1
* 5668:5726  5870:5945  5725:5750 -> 1.6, 16.2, 15.1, 15.7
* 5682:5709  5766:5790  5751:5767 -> -0.8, 16.4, 16.2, 15.1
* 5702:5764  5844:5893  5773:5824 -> 1.1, 15.9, 15.6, 16.1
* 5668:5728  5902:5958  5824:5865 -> 0.6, 16.2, 15.4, 15.3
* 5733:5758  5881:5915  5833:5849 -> 0.3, 15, 14.9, 15.3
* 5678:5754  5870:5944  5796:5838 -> 1.3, 15.9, 15.3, 15.7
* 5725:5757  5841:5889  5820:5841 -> 1.4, 15.2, 15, 16.3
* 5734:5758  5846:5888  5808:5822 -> 1.2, 15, 14.5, 16.5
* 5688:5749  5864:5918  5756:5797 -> 0.3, 15.9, 15.9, 16.1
